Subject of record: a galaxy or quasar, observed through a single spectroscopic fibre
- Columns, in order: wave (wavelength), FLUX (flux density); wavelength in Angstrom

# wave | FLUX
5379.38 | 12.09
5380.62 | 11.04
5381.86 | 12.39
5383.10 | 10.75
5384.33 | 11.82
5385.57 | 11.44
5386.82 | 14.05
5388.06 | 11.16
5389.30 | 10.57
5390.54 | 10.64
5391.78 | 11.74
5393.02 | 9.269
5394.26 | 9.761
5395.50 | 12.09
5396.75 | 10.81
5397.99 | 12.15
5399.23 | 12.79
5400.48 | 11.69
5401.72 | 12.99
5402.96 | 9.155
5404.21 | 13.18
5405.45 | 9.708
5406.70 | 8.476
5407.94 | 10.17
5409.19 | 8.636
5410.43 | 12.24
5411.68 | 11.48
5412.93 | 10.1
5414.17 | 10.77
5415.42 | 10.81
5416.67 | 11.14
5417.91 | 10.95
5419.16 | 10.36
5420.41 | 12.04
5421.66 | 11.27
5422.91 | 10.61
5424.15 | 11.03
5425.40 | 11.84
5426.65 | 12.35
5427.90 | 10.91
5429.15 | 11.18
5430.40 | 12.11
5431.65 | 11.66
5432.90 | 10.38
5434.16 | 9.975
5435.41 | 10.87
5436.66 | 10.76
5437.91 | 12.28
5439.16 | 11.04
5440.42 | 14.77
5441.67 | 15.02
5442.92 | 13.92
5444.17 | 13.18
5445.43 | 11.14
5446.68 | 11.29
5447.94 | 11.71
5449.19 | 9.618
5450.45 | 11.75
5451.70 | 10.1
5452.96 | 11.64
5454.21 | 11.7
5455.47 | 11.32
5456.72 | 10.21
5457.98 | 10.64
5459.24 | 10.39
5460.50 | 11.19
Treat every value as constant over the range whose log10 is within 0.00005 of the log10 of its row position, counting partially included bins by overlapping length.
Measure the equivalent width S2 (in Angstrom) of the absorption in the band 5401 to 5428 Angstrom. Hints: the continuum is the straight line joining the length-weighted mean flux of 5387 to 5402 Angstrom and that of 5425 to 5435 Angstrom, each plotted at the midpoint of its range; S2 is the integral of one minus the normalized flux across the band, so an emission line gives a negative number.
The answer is 0.9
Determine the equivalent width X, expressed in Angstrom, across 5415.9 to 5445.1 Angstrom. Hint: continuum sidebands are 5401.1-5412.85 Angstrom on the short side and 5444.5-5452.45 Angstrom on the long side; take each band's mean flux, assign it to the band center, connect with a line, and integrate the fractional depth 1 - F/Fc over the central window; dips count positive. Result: -2.3 Angstrom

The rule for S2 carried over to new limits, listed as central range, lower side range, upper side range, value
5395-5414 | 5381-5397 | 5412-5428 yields 0.3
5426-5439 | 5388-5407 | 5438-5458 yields 0.4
